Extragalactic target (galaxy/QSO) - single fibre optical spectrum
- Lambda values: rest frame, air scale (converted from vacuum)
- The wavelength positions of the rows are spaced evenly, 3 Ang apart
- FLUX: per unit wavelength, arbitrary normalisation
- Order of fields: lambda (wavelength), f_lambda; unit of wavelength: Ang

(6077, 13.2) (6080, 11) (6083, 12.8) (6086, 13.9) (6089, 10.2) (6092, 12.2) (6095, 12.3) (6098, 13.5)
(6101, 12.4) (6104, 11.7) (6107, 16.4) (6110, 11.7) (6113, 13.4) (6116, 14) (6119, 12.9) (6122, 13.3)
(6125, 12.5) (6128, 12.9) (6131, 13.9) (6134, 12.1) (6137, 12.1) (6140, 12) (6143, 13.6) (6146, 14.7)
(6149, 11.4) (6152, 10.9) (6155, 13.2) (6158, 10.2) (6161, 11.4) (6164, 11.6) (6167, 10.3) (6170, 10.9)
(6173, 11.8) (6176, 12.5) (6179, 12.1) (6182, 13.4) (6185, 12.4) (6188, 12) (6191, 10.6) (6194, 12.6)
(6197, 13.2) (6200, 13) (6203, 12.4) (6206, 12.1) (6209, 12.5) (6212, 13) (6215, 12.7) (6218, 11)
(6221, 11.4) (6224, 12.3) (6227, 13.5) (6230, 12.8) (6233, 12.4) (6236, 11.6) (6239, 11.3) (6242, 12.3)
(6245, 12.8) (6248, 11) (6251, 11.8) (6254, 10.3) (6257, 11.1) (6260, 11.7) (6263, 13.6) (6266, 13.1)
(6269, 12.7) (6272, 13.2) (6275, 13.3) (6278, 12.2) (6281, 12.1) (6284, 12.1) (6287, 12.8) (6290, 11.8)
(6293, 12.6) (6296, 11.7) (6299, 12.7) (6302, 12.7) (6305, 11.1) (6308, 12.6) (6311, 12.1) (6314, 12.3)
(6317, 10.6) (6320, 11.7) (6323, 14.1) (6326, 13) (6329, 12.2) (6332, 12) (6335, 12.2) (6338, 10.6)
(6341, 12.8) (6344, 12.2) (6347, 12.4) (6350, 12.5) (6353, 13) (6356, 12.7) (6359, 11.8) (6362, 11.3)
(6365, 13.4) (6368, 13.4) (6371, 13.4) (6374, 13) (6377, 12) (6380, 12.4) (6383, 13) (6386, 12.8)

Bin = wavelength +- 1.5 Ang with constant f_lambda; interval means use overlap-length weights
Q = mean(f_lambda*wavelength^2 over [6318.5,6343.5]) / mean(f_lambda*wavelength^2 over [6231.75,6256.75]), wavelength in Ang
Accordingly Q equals 1.09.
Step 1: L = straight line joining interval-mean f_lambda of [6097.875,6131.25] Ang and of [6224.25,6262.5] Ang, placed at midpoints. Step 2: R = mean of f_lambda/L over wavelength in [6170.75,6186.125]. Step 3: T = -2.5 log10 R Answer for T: 0.02 mag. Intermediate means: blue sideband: 13.2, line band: 12.4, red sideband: 11.9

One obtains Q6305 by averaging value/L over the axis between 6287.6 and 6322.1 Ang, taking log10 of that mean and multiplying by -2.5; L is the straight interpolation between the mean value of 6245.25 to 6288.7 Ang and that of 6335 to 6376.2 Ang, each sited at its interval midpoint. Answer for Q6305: 0.03 mag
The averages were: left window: 12.2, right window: 12.5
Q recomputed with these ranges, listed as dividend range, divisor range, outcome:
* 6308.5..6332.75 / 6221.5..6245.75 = 1.02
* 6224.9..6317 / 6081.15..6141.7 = 1.00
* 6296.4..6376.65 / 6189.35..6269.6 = 1.05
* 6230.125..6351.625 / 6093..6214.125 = 1.02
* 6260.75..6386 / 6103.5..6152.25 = 1.02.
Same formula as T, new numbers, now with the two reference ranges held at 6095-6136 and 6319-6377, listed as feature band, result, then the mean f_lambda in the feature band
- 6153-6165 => 0.125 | 11.6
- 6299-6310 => 0.035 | 12.2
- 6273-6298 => 0.027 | 12.3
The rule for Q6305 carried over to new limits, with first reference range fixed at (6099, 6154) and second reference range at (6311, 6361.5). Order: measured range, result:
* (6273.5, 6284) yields -0.005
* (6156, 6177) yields 0.136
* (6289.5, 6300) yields 0.013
